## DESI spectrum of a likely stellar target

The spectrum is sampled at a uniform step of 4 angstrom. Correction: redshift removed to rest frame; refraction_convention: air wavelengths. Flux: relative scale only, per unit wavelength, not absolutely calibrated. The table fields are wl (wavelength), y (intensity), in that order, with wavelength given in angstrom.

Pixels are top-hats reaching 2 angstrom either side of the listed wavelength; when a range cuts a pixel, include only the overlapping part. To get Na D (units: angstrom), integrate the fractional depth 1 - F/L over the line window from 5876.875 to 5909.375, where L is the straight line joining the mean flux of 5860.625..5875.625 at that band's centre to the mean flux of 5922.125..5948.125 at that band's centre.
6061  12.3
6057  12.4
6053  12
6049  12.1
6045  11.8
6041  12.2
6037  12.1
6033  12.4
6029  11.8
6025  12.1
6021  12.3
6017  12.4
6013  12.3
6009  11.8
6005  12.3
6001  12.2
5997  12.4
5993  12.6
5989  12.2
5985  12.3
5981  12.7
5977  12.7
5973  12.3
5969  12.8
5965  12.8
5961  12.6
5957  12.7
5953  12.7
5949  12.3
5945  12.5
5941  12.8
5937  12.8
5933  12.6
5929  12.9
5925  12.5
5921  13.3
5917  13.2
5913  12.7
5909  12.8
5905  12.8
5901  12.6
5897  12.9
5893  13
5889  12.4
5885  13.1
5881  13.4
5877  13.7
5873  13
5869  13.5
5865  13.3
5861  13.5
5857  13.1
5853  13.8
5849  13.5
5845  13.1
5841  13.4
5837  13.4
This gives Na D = 0.4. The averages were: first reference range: 13.3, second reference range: 12.7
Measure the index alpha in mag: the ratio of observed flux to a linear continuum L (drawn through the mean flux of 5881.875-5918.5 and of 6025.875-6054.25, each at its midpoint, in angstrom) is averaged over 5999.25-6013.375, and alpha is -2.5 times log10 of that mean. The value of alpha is 0.01 mag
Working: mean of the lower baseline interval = 12.8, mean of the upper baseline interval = 12.1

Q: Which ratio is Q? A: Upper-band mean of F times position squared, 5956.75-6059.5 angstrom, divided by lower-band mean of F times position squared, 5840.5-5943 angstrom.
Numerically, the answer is 0.98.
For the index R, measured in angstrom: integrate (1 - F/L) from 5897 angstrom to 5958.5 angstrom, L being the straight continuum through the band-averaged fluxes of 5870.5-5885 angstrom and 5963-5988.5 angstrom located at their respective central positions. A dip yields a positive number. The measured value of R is 0.9 angstrom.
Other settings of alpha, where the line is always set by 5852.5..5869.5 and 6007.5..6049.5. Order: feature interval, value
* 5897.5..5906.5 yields 0.03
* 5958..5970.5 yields -0.01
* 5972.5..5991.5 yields 0.00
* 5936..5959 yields 0.01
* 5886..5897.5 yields 0.03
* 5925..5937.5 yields 0.01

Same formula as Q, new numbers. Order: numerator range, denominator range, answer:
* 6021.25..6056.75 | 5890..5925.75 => 0.98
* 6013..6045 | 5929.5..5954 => 0.99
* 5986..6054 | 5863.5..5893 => 0.97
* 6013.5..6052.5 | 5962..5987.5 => 0.98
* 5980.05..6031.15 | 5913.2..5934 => 0.98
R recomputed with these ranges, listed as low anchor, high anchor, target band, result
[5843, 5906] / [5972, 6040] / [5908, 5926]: -0.1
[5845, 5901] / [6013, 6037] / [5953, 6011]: 0.1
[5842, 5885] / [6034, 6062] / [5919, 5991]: 0.7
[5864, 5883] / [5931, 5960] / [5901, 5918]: 0.2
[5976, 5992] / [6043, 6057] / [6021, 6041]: 0.0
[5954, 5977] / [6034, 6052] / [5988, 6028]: 0.3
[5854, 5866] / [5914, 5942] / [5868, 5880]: -0.1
